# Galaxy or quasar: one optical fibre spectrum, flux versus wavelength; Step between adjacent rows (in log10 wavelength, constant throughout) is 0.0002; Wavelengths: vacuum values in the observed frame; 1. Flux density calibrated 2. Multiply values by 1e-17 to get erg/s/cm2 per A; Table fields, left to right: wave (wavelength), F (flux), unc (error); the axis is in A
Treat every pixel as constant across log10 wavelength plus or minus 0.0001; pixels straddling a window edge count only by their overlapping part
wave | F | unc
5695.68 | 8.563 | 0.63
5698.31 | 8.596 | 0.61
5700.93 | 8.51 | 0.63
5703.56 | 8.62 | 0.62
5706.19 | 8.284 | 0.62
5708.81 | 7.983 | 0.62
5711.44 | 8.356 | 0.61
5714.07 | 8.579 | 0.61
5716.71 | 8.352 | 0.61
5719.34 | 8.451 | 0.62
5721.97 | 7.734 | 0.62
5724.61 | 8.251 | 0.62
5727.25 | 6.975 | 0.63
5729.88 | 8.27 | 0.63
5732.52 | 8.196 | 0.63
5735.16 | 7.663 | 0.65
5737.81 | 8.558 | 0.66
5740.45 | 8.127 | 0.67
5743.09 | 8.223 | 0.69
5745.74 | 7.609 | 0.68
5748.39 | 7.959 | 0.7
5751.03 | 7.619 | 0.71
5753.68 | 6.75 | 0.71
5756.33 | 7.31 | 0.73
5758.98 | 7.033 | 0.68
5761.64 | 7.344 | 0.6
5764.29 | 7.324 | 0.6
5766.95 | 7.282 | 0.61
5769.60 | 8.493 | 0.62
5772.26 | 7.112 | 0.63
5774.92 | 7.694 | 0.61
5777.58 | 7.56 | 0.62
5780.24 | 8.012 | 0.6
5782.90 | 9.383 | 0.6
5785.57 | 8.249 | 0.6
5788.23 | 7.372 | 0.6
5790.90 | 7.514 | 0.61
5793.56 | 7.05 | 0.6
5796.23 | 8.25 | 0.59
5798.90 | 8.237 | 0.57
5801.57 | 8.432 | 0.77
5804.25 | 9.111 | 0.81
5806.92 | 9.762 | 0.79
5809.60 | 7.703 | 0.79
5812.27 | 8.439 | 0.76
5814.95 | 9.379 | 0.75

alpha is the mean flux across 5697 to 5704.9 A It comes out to 8.57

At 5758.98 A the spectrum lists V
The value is 7.033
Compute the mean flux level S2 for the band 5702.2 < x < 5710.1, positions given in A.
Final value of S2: 8.3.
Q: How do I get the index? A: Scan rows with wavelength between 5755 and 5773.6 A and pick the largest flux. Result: 8.493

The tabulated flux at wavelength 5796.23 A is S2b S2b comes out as 8.25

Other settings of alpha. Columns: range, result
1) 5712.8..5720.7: 8.46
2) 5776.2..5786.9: 8.3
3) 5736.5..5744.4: 8.31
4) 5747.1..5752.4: 7.79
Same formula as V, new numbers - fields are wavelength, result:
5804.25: 9.111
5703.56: 8.62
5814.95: 9.379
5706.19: 8.284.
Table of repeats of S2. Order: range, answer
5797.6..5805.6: 8.59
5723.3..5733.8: 7.93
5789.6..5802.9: 7.9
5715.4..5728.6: 7.96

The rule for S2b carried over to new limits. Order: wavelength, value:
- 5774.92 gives 7.694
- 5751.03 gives 7.619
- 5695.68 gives 8.563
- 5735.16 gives 7.663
